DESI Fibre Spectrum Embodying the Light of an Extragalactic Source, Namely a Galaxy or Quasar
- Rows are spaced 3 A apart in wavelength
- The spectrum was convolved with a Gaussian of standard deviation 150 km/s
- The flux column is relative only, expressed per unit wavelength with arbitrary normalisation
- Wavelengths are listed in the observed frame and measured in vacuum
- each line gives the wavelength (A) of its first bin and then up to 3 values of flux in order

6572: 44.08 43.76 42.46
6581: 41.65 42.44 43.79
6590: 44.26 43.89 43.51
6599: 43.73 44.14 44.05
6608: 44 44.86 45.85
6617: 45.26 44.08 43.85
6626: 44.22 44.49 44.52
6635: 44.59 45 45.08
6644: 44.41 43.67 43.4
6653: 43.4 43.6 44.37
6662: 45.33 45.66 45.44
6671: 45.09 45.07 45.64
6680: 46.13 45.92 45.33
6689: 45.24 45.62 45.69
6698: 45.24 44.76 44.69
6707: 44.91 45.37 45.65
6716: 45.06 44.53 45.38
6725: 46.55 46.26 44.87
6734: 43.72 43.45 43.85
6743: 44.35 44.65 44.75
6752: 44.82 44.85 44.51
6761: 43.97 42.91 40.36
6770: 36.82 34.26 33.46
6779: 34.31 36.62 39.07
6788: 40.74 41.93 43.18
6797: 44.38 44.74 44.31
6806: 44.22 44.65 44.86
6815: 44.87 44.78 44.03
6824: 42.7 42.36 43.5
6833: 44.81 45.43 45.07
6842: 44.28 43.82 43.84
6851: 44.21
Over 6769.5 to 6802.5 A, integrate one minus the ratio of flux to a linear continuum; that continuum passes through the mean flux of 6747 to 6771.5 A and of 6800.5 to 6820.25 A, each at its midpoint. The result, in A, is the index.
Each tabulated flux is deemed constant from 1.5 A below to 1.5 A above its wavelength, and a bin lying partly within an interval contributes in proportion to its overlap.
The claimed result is 3.4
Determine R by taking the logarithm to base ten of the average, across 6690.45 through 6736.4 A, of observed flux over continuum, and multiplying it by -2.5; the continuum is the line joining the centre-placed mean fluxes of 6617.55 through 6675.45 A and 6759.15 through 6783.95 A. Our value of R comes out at -0.11 mag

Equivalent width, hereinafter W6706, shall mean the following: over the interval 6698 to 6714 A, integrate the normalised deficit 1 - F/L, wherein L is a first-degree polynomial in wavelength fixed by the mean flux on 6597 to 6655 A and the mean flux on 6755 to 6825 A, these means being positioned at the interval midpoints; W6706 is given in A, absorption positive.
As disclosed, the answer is -0.8 A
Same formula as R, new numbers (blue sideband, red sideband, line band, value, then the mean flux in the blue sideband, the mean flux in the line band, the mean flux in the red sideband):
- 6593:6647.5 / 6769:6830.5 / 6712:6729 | -0.07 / 44.4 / 45.5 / 41.4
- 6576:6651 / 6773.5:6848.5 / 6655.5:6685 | -0.04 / 44.1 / 45.3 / 42.5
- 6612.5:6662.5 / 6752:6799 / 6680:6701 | -0.07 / 44.4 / 45.5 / 40.3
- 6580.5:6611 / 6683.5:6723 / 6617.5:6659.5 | 0.00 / 43.7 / 44.2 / 45.2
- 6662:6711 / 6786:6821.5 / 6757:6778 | 0.13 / 45.4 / 39.2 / 43.8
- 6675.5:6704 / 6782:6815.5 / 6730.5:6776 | 0.04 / 45.5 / 42.5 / 43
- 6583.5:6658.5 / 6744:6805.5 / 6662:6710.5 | -0.06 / 44.2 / 45.4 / 41.3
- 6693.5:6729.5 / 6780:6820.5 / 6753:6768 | 0.01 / 45.3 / 43.5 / 42.9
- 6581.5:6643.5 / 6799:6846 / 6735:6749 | 0.00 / 44.2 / 44.1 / 44.3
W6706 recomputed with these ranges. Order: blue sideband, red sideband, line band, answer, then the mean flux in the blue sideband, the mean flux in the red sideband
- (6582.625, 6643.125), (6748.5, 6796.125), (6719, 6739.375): -1.7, 44.3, 40.4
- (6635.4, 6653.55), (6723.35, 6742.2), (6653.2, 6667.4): -0.1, 44.2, 44.8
